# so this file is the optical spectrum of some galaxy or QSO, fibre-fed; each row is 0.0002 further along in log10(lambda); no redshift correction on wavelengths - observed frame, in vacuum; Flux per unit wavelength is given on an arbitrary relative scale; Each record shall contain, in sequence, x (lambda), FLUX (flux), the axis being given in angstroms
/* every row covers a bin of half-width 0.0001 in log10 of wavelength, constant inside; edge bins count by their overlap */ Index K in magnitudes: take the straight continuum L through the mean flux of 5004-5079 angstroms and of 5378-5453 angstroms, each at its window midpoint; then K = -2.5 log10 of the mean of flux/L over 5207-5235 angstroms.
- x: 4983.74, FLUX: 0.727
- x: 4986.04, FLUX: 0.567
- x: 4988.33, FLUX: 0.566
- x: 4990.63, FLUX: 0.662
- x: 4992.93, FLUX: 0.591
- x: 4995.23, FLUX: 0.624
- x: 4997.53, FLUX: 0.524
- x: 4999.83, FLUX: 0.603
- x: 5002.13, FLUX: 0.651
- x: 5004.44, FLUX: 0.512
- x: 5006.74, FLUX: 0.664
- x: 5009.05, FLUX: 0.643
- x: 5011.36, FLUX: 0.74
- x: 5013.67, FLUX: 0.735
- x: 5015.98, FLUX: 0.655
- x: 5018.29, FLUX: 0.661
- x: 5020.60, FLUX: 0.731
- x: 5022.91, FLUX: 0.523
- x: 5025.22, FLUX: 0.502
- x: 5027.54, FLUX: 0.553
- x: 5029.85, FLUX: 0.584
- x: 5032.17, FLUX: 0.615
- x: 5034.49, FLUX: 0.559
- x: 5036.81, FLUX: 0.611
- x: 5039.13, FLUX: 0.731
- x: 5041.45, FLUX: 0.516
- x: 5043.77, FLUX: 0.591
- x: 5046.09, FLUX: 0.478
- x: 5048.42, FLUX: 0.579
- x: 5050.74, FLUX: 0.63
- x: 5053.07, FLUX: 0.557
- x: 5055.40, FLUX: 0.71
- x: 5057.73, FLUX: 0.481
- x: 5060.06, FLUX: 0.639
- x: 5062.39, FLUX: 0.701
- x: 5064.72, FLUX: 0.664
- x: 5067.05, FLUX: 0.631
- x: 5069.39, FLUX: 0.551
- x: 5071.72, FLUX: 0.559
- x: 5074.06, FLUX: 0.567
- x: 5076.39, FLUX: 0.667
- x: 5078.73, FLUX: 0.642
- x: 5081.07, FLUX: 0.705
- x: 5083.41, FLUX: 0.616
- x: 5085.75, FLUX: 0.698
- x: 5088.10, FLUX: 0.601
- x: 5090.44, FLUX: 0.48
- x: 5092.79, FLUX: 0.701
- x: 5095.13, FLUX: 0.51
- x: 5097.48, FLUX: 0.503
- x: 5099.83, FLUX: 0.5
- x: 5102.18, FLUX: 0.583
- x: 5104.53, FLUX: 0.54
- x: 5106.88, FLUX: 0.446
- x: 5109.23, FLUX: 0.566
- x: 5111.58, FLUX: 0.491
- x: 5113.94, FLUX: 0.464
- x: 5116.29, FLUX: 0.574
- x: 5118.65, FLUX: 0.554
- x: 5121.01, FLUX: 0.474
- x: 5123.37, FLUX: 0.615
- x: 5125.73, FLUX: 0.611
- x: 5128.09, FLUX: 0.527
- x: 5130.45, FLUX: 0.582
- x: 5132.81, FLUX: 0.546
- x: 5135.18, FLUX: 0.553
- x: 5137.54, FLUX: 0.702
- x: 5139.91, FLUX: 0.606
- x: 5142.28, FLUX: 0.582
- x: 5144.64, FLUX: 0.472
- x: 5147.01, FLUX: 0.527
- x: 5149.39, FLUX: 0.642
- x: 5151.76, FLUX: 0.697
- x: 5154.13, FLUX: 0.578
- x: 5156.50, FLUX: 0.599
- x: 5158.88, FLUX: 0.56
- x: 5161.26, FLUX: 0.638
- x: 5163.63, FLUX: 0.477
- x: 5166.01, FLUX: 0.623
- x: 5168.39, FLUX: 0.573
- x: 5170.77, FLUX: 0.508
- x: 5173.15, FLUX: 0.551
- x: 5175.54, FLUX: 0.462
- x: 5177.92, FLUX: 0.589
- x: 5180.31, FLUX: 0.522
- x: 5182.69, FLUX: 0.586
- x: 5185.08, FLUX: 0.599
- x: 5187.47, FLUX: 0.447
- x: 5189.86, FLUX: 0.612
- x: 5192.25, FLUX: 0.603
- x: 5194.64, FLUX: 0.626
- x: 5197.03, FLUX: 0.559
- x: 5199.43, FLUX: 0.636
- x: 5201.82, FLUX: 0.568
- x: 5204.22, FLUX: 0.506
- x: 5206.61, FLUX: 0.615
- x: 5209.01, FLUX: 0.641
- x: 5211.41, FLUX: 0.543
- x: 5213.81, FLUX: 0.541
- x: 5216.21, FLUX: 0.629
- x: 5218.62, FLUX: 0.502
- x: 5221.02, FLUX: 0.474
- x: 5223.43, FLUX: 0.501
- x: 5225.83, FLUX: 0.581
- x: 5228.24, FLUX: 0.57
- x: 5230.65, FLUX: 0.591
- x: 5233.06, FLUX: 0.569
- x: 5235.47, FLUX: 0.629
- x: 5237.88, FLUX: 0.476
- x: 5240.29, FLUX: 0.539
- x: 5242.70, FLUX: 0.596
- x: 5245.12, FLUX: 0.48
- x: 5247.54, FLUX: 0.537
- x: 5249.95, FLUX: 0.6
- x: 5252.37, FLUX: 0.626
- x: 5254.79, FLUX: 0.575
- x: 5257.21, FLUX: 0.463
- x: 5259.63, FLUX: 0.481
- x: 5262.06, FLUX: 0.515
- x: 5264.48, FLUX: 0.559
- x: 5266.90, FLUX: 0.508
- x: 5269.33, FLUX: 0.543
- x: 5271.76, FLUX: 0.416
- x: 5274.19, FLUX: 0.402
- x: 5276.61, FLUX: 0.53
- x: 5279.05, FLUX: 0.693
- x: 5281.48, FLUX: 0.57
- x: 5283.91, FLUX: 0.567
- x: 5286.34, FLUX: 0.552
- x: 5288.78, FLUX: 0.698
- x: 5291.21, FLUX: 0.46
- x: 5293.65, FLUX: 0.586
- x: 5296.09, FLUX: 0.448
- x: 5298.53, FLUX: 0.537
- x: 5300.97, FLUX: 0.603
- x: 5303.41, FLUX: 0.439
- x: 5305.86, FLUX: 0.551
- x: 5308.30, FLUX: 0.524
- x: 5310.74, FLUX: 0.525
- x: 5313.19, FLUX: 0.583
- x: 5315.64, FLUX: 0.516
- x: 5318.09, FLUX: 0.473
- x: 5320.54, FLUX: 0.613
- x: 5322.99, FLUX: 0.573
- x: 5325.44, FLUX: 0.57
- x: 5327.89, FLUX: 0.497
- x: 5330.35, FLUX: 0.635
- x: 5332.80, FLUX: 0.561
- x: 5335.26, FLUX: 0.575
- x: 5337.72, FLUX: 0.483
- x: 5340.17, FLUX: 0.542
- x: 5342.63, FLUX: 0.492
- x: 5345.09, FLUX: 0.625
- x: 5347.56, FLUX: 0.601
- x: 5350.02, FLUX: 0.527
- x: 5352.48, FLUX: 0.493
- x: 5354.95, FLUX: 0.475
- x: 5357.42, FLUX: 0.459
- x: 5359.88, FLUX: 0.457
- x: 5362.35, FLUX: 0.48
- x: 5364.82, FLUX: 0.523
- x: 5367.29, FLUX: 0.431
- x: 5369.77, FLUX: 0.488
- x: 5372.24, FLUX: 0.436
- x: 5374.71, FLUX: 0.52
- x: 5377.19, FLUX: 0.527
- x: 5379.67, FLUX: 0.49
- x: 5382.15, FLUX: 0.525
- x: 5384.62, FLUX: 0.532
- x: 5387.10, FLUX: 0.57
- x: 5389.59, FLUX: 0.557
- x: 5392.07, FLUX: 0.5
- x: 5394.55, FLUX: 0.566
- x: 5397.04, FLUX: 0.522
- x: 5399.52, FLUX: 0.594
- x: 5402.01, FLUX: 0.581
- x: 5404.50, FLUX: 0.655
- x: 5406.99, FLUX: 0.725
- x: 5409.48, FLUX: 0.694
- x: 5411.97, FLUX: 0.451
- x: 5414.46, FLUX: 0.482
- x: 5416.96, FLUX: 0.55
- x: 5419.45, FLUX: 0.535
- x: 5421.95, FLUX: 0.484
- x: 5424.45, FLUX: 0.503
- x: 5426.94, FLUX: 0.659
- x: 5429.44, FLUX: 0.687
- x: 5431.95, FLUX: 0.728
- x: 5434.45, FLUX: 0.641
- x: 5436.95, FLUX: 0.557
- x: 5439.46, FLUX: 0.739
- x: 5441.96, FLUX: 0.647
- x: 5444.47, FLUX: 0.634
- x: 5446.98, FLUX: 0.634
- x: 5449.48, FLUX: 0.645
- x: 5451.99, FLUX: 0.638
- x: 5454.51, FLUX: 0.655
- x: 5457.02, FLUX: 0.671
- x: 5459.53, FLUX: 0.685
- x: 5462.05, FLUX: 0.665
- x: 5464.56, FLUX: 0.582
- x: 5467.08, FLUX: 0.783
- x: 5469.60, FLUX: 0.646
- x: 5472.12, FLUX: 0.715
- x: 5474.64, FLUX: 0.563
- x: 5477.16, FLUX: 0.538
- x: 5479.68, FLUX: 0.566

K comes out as 0.07 mag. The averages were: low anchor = 0.612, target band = 0.562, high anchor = 0.591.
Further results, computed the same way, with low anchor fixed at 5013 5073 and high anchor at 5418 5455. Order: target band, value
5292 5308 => 0.18 mag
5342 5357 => 0.17 mag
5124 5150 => 0.06 mag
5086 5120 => 0.13 mag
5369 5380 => 0.25 mag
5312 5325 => 0.12 mag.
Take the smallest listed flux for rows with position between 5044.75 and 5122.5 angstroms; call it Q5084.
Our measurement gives 0.446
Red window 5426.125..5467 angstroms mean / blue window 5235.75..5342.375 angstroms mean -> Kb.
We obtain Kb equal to 1.22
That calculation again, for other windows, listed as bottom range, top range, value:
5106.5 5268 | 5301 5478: 1.02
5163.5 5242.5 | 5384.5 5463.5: 1.08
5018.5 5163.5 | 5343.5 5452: 0.96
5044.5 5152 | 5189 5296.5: 0.96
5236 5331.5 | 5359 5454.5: 1.05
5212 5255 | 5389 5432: 1.04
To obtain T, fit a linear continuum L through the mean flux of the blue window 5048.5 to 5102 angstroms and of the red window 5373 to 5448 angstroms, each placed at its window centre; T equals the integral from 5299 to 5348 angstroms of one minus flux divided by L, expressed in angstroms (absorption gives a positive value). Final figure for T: 3.3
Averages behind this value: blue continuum 0.604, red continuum 0.582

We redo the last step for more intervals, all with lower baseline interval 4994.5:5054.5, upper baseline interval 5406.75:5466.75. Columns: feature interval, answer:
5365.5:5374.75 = 2.3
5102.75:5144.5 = 3.9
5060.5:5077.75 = -0.4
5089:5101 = 1.4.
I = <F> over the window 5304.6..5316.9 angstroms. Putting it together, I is 0.539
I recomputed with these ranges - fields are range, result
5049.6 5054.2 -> 0.593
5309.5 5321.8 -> 0.542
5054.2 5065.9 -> 0.639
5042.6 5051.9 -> 0.57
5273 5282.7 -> 0.549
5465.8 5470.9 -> 0.713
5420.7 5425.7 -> 0.494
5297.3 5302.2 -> 0.57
